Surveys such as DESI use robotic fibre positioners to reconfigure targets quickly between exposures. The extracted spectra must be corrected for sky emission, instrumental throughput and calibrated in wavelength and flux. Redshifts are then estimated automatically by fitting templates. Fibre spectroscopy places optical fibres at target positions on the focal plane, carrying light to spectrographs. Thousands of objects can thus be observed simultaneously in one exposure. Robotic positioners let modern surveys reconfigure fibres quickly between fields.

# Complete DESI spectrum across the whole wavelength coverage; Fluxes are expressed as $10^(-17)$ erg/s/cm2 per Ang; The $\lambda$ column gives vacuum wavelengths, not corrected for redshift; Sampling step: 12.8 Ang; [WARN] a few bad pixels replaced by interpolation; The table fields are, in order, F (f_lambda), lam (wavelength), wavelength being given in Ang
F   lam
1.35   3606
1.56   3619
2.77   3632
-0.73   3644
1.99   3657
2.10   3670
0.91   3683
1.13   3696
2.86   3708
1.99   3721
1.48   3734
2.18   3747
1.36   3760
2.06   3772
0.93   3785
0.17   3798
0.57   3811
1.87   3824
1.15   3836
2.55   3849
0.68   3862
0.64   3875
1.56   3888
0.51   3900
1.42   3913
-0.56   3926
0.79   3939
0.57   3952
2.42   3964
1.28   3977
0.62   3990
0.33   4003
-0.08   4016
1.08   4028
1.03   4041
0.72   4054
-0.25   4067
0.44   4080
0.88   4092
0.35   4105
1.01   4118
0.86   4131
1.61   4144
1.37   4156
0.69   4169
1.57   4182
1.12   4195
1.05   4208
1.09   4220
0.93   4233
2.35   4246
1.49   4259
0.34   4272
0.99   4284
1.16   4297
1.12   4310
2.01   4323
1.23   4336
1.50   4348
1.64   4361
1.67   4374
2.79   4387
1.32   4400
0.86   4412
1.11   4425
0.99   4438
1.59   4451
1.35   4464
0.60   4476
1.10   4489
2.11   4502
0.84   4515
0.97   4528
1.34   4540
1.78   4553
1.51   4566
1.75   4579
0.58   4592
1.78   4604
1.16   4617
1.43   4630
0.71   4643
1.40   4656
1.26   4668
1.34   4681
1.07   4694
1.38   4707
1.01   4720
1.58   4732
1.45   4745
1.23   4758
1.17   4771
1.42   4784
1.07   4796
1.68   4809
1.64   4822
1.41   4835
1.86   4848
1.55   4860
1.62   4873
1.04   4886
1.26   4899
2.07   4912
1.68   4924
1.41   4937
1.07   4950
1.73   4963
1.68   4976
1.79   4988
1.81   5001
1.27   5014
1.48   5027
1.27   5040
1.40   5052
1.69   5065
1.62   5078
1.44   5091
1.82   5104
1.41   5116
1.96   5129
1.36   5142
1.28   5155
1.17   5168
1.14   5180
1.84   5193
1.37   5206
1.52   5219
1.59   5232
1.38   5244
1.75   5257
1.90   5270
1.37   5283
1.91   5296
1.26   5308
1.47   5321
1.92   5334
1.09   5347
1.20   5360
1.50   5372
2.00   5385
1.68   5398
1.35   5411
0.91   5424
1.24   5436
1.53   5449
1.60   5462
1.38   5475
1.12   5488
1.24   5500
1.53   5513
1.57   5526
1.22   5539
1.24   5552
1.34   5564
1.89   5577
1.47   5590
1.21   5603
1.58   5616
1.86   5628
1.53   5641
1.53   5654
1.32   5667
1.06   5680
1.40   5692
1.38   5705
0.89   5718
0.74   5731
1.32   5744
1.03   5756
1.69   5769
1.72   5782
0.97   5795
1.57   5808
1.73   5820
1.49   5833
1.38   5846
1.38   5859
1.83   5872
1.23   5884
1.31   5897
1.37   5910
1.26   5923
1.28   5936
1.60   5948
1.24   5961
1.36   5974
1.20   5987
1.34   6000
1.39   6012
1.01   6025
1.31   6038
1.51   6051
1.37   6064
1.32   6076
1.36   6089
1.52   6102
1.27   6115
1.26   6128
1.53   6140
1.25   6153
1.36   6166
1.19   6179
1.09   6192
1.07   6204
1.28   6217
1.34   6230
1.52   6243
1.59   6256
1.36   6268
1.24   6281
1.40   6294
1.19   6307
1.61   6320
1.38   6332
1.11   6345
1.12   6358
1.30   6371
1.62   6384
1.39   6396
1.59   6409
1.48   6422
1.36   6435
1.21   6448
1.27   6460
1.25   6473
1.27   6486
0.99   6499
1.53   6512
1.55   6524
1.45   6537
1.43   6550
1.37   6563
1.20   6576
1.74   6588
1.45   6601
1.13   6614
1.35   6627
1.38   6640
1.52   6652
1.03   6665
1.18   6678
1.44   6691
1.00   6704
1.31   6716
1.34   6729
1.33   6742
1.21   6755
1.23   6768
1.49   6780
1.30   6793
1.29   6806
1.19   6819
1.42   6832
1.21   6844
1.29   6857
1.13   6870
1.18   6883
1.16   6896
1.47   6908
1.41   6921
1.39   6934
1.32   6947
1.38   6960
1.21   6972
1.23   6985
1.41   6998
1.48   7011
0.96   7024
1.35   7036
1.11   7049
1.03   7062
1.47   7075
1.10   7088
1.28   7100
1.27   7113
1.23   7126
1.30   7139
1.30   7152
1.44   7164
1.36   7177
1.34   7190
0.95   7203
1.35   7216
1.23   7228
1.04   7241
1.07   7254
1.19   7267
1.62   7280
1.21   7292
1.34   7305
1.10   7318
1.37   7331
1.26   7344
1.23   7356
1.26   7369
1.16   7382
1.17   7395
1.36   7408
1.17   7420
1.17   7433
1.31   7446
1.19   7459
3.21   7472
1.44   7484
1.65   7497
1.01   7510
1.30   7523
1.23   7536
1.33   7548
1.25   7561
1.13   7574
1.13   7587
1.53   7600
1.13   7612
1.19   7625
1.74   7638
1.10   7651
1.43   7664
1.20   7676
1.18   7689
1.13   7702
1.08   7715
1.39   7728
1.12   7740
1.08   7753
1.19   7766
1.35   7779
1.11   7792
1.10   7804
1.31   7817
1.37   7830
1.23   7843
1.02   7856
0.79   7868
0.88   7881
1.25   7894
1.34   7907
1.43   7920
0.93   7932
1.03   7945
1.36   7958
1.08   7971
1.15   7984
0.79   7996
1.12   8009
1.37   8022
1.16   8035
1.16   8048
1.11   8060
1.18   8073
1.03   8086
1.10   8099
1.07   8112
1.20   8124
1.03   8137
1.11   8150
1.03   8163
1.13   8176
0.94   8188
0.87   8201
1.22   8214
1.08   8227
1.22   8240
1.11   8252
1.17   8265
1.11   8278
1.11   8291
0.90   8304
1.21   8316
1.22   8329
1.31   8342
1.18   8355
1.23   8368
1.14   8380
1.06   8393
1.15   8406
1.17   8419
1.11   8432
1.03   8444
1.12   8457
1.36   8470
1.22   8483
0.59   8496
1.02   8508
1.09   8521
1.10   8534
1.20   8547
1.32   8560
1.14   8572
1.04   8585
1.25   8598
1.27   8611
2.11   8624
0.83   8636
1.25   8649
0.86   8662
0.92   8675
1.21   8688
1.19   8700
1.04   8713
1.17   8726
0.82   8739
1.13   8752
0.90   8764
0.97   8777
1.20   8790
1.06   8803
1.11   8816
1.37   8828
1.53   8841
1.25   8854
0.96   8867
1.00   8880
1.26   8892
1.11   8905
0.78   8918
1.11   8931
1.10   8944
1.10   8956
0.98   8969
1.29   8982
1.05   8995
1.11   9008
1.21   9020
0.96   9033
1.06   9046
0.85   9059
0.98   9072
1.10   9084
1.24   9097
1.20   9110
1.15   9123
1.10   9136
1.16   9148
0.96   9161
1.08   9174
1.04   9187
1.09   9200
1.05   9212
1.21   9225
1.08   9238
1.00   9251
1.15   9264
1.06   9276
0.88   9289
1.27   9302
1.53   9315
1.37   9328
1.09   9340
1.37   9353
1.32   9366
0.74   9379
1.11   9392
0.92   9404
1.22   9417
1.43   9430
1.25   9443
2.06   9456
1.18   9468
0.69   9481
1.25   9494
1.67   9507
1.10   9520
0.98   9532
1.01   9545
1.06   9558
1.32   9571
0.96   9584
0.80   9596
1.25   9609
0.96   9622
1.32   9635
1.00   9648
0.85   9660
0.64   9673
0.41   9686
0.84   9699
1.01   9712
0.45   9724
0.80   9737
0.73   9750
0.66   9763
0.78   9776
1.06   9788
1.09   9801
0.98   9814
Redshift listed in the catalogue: 0.138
